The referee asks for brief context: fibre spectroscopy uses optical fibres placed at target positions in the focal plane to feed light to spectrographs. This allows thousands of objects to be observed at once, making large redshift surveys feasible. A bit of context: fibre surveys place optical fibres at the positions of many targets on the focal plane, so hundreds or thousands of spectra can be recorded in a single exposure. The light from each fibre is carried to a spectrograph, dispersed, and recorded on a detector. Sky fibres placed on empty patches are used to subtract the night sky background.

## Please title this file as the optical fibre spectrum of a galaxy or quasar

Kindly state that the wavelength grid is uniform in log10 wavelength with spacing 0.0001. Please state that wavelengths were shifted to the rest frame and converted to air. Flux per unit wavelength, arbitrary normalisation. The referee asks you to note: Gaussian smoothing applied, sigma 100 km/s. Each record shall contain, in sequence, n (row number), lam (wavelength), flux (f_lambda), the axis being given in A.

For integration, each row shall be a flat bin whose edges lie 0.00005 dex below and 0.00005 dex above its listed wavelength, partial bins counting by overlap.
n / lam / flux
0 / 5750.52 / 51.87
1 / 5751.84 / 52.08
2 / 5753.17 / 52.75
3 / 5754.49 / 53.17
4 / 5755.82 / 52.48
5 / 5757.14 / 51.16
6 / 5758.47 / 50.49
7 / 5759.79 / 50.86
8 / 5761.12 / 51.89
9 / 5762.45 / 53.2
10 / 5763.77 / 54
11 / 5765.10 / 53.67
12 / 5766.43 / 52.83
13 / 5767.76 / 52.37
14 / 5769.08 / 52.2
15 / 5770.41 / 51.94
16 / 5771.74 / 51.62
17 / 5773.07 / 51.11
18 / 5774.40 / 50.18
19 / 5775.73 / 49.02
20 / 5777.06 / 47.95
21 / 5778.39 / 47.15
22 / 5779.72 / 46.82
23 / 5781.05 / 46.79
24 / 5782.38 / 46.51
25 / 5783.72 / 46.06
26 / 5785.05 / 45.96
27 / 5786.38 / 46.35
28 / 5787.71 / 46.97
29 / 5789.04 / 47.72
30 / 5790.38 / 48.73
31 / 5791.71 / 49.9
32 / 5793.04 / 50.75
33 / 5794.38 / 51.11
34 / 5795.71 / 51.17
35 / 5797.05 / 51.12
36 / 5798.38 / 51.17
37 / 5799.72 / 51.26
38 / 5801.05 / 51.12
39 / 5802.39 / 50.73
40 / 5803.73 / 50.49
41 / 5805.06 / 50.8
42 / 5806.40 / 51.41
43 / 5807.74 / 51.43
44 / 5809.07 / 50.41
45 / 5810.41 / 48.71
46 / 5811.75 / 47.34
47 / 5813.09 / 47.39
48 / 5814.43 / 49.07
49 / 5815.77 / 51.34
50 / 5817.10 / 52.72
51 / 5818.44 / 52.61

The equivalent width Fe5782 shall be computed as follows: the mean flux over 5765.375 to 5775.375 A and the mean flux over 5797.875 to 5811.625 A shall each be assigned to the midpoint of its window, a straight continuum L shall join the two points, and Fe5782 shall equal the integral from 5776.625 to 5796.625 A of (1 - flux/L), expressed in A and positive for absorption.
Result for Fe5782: 1.23 A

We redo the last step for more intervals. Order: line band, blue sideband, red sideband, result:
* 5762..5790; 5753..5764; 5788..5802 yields 1.0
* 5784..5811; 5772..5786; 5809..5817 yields -0.7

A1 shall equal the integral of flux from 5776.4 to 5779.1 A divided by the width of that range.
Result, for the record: 47.6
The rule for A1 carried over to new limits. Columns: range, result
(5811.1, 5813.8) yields 47.3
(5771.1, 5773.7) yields 51.3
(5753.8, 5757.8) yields 52.3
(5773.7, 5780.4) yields 48.2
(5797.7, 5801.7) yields 51.3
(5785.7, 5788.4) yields 46.8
